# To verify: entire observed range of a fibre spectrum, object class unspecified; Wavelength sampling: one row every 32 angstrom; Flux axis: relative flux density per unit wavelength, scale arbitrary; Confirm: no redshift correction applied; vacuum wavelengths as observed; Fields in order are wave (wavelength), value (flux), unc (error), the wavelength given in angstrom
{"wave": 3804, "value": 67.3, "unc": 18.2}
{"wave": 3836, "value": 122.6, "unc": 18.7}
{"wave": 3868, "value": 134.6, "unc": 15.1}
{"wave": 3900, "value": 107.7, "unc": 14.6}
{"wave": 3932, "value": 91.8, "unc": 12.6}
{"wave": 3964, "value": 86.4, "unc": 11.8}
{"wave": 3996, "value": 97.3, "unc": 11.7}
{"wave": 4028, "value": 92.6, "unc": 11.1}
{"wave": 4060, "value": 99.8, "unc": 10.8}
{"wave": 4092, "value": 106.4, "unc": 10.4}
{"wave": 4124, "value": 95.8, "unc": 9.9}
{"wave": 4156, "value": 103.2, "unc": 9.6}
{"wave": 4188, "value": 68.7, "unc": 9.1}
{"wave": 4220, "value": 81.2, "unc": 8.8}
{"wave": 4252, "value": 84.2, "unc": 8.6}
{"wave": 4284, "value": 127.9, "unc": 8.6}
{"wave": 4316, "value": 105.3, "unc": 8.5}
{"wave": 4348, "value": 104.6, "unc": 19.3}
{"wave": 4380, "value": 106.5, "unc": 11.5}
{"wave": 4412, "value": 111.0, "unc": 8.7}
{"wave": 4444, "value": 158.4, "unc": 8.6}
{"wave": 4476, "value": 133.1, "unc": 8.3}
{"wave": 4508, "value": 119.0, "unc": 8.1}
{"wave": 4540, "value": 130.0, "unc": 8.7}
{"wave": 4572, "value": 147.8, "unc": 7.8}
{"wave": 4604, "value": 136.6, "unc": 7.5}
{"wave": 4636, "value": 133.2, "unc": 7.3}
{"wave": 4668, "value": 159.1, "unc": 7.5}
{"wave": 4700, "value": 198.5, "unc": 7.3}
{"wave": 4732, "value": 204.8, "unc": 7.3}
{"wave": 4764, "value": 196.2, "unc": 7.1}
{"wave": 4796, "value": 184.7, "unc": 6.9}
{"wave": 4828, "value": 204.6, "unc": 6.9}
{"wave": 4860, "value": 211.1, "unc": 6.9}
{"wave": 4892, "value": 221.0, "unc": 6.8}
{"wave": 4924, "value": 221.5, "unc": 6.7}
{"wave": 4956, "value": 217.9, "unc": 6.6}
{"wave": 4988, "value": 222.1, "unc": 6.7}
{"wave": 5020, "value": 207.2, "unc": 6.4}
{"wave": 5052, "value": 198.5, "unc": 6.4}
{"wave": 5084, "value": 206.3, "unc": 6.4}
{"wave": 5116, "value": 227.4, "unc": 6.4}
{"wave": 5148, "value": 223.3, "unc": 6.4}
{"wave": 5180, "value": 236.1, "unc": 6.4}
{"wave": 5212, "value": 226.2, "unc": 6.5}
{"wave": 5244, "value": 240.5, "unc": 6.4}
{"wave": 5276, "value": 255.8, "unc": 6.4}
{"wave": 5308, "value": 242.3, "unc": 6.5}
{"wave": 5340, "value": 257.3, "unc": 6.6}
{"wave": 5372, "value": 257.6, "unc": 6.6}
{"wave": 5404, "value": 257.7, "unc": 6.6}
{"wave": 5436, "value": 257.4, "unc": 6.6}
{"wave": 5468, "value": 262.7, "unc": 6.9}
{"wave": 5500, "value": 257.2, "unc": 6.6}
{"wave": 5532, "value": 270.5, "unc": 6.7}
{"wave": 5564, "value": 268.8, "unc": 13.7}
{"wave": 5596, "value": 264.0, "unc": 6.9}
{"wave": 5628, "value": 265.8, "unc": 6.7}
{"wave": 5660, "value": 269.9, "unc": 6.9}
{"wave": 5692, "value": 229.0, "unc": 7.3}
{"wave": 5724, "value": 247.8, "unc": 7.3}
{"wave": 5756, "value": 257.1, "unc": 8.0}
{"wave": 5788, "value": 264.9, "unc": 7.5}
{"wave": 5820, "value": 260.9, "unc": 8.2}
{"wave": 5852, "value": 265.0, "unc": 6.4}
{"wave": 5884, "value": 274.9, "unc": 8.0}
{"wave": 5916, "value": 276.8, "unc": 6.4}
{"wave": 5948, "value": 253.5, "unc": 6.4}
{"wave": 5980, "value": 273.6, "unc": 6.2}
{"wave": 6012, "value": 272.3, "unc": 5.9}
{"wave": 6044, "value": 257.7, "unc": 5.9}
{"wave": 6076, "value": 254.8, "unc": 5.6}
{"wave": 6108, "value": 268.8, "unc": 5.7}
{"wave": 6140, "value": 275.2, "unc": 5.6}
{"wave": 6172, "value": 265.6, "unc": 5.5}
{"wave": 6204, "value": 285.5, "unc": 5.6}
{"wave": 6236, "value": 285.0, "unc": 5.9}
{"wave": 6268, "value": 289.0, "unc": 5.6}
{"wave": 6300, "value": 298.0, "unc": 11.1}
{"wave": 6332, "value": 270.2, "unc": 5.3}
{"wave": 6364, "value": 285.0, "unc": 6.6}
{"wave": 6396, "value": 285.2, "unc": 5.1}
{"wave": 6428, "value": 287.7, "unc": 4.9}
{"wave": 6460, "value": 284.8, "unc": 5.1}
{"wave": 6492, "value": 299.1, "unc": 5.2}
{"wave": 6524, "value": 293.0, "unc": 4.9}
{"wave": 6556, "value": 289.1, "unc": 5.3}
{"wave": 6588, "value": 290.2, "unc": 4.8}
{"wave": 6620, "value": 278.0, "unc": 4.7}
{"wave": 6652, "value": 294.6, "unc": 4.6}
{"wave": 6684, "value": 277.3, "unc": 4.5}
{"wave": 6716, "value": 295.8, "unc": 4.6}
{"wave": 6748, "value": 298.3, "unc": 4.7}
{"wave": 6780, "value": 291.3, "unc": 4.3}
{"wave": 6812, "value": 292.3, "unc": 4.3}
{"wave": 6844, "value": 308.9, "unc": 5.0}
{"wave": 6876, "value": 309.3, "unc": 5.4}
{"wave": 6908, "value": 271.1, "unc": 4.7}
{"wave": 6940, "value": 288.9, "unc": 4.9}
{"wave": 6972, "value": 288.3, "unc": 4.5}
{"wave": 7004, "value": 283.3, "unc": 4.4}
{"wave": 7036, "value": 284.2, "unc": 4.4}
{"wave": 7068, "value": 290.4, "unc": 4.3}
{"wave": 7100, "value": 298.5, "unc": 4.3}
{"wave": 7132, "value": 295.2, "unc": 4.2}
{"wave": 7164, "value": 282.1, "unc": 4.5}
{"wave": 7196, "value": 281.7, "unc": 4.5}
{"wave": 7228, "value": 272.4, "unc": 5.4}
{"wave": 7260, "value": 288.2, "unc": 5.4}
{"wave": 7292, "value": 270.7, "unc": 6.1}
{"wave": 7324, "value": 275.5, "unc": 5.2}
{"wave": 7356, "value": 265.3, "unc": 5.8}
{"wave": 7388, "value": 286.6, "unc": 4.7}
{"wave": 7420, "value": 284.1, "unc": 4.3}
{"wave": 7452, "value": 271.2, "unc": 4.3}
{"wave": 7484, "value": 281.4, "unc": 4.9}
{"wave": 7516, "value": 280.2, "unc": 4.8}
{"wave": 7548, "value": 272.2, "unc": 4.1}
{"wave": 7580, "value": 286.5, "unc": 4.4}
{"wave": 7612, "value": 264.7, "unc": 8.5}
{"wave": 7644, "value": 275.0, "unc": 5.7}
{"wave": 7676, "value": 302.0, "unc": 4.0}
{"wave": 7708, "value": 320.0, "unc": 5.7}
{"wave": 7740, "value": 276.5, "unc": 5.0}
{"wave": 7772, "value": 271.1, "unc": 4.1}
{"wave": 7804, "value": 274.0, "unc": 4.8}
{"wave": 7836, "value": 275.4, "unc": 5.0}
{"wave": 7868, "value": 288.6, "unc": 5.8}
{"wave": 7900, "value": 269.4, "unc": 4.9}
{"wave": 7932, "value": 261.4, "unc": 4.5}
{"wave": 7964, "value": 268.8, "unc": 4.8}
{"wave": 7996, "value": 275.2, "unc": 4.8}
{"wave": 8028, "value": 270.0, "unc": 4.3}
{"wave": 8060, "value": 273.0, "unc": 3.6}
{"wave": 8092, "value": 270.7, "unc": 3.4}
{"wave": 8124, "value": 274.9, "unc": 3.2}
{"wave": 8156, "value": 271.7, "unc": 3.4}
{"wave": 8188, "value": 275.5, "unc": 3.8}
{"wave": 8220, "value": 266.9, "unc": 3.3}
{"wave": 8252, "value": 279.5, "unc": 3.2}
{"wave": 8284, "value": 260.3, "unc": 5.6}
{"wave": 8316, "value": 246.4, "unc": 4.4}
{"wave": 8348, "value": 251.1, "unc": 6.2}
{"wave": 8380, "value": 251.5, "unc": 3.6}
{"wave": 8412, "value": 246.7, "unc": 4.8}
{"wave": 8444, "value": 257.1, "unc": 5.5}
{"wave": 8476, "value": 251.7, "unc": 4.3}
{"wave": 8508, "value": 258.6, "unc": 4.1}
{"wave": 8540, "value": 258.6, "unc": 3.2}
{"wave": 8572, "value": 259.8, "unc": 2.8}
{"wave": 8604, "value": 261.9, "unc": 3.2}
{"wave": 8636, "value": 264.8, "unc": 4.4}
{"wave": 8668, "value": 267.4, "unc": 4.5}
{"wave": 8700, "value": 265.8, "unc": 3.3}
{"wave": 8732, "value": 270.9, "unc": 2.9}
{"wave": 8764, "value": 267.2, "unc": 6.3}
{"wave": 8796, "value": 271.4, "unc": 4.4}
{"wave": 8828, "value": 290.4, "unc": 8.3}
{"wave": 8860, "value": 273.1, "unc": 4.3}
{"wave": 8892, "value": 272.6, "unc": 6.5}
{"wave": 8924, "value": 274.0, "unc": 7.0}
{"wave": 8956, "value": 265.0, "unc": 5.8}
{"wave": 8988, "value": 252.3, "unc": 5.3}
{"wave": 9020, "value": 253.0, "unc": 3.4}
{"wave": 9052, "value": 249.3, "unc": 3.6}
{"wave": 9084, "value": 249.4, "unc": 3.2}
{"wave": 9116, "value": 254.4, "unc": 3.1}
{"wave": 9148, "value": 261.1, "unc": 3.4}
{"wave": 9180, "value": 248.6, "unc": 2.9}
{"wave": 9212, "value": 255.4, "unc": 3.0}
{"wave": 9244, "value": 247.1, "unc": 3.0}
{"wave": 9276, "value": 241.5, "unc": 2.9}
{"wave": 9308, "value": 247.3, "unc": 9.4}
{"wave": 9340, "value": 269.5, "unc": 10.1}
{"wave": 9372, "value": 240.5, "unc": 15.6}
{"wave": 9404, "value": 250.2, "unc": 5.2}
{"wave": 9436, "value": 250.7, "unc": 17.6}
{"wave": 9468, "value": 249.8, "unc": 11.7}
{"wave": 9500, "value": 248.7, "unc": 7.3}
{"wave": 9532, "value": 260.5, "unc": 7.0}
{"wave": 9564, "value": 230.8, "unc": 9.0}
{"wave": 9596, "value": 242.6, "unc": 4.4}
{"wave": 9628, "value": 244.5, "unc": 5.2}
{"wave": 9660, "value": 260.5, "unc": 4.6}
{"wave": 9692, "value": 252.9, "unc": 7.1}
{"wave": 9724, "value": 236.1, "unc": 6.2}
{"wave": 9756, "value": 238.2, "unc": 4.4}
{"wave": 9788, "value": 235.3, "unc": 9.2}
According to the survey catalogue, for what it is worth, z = 0.172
